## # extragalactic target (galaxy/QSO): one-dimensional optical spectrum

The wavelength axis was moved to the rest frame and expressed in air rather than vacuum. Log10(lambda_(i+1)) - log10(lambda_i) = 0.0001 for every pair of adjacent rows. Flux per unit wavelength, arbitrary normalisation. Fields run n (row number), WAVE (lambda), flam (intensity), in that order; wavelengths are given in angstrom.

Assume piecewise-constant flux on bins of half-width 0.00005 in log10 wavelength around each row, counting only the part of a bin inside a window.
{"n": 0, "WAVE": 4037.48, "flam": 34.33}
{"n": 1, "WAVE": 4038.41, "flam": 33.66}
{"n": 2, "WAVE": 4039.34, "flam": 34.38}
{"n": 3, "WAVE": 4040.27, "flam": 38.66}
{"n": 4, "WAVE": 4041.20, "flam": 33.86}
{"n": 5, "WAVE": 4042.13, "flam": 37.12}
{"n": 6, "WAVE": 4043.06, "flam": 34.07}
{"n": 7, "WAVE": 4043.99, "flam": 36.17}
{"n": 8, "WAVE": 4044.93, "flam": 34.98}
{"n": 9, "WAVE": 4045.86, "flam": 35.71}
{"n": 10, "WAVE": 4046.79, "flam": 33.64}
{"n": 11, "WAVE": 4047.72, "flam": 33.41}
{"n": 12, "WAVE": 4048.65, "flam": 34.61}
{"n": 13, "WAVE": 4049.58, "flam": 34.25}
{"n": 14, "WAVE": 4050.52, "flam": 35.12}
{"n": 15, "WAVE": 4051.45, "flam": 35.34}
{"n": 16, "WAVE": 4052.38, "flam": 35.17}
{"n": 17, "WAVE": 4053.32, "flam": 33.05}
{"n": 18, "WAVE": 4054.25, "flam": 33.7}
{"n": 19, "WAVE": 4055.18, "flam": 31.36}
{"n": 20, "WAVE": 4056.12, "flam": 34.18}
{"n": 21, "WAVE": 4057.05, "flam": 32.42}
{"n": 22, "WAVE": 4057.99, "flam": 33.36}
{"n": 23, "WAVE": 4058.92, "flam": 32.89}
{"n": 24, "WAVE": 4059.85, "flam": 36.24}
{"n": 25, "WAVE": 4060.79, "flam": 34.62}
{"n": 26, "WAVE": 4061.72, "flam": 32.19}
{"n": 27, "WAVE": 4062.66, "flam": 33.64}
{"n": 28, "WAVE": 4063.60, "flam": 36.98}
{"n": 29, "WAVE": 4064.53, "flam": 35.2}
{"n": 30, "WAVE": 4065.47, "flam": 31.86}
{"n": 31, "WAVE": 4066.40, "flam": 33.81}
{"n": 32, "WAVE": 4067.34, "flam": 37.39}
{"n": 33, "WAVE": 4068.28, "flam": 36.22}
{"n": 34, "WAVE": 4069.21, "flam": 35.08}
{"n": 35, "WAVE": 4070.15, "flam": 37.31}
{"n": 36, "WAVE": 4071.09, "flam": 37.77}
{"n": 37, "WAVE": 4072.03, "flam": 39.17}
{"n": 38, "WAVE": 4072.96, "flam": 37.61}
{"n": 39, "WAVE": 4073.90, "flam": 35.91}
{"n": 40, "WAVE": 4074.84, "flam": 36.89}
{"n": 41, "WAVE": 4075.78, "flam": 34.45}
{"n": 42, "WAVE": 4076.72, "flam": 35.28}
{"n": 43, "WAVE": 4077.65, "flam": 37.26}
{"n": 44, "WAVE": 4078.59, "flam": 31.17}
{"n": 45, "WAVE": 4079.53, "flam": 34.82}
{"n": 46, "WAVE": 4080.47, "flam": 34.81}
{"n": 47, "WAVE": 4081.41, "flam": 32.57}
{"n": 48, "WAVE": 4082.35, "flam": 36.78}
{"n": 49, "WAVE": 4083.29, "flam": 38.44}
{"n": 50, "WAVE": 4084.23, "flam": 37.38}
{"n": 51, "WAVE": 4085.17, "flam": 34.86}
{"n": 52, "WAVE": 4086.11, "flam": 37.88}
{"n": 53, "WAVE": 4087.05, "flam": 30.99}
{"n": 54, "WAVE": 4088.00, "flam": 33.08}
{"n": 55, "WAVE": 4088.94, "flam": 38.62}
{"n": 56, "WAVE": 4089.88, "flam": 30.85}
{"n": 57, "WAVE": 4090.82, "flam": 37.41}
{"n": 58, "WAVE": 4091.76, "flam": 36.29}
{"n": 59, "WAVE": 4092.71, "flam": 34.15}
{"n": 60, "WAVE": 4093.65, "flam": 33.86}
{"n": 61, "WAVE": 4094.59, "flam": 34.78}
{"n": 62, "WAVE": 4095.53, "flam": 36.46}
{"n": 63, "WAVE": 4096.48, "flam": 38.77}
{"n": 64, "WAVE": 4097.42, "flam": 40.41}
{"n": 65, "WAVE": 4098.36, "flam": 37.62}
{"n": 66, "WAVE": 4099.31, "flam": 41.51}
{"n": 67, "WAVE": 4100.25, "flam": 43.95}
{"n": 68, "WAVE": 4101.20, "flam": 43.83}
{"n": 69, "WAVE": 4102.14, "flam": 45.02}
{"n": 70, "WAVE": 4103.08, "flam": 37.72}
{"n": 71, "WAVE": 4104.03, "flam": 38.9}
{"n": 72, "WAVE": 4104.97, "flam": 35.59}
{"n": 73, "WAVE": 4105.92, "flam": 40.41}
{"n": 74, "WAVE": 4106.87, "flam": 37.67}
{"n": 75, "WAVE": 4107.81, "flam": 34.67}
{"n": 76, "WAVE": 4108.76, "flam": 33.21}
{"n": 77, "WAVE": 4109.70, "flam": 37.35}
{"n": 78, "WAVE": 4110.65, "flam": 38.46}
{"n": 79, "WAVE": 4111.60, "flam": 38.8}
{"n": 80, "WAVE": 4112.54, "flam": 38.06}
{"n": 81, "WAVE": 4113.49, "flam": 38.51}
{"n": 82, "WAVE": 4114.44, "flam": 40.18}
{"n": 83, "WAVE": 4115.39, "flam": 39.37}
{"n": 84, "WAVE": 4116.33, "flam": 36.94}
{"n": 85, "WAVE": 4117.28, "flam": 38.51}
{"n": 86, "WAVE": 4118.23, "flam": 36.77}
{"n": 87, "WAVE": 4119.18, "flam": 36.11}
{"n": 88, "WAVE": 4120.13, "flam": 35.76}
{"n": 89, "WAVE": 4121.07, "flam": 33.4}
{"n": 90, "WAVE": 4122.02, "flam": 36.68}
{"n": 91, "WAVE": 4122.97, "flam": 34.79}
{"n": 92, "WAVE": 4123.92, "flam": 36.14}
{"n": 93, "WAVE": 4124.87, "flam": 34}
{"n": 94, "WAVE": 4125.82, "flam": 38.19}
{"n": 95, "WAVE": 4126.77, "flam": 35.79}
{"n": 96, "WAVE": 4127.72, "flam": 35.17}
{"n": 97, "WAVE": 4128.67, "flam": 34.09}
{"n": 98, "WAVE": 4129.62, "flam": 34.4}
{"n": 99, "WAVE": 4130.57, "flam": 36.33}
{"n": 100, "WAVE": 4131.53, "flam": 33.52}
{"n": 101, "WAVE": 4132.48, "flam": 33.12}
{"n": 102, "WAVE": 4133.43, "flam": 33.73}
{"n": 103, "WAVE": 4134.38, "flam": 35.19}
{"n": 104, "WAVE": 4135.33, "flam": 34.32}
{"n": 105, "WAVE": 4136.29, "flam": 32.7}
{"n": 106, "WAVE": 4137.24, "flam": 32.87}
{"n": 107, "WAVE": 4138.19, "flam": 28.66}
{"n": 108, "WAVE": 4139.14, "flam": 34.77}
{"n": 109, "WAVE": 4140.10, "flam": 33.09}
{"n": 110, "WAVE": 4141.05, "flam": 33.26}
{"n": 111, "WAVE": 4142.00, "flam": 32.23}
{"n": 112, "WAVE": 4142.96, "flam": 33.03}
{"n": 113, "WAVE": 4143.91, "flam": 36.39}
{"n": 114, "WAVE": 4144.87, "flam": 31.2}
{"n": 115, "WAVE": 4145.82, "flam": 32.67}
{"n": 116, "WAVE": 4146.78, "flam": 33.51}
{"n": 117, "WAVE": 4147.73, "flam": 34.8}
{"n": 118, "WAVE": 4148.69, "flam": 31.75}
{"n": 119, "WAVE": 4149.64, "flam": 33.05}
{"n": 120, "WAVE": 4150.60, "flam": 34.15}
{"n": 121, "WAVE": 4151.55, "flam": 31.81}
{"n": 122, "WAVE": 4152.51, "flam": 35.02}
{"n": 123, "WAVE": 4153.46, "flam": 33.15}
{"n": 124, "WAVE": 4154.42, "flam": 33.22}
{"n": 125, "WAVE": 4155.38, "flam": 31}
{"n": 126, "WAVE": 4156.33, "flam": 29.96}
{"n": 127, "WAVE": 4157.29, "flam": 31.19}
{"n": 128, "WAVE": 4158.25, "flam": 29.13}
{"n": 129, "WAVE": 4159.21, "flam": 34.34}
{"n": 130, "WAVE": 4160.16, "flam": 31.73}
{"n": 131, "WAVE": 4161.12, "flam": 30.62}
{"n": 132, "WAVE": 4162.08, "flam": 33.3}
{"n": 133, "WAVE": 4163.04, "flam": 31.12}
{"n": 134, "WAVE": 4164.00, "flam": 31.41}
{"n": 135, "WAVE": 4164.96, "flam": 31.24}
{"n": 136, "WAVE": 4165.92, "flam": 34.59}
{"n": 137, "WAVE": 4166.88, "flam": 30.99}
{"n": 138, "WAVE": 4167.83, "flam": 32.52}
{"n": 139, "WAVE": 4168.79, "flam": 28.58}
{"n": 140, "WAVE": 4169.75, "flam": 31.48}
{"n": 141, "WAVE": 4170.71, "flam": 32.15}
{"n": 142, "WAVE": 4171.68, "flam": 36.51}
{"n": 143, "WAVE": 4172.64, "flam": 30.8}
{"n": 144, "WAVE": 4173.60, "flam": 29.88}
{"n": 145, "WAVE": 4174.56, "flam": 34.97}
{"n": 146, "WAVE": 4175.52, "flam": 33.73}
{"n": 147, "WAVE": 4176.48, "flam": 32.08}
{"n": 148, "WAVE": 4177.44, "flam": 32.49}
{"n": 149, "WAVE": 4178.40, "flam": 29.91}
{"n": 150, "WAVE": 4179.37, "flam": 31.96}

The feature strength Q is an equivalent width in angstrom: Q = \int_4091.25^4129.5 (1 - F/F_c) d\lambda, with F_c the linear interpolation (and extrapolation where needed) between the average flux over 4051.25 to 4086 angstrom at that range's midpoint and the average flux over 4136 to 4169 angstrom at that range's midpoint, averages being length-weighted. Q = -4.1 angstrom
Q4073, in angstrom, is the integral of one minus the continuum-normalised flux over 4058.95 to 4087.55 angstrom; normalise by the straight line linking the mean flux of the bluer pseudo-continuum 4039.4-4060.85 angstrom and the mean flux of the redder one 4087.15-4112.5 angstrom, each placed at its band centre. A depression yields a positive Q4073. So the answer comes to 0.4 angstrom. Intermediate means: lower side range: 34.5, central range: 35.4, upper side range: 37.6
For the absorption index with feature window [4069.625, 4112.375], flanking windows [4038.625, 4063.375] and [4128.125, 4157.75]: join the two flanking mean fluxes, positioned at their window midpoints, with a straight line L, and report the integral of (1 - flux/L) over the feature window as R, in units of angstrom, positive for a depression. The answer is -3.9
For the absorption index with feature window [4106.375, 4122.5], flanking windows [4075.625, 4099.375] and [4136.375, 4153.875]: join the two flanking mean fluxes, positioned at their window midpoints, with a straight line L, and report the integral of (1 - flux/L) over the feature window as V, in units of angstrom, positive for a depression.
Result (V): -1.2 angstrom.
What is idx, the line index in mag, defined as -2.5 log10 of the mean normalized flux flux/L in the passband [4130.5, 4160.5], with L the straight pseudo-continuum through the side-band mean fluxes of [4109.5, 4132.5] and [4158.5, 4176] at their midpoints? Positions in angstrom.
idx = 0.04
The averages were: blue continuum 36.5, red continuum 32.2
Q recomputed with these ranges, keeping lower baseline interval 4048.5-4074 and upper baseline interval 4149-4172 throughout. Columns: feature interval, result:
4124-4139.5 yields -0.61 angstrom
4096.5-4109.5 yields -2.12 angstrom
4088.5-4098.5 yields -0.67 angstrom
